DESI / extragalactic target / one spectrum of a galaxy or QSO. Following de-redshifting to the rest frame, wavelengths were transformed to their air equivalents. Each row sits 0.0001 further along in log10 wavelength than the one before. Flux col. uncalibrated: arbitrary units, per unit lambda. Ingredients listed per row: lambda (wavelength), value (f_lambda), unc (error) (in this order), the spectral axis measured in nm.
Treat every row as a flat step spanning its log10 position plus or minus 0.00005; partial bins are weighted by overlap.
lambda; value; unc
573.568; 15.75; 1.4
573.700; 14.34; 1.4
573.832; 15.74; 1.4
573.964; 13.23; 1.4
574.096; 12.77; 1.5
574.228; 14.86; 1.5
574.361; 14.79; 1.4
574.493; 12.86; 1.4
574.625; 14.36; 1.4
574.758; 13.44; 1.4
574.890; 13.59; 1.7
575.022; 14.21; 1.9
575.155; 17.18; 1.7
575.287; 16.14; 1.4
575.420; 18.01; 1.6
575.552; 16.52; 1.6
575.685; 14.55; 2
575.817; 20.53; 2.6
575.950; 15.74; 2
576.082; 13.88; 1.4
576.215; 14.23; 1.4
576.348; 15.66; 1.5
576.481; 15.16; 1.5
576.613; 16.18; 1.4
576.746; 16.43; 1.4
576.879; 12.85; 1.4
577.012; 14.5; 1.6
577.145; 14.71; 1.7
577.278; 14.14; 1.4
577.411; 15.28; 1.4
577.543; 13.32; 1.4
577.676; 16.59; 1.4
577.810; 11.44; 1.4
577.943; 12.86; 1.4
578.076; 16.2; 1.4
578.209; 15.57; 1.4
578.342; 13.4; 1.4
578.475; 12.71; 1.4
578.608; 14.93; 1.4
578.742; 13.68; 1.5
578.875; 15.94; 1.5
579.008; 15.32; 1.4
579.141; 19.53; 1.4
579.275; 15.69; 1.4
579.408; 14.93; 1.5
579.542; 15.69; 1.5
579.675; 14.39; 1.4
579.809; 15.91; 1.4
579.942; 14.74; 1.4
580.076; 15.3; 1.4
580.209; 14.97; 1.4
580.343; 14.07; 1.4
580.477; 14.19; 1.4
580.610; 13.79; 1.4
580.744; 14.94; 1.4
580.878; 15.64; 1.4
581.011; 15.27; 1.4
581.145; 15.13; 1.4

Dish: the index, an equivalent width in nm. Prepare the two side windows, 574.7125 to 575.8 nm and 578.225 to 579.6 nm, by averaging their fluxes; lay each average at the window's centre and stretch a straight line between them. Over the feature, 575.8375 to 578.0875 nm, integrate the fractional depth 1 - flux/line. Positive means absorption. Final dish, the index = 0.11 nm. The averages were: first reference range 15.7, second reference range 15.2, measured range 14.7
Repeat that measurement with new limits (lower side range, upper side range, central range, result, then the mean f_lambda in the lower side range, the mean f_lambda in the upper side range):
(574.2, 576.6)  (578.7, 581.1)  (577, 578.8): 0.12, 15.3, 15.2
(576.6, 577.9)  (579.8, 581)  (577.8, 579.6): -0.04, 14.4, 14.8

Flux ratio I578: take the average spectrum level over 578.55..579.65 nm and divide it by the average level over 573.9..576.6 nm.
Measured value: 1.0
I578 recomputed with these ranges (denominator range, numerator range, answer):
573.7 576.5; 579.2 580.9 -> 0.99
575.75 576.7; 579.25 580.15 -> 0.96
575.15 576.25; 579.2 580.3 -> 0.93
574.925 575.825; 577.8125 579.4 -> 0.91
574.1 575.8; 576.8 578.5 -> 0.94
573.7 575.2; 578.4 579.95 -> 1.07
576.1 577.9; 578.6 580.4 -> 1.05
